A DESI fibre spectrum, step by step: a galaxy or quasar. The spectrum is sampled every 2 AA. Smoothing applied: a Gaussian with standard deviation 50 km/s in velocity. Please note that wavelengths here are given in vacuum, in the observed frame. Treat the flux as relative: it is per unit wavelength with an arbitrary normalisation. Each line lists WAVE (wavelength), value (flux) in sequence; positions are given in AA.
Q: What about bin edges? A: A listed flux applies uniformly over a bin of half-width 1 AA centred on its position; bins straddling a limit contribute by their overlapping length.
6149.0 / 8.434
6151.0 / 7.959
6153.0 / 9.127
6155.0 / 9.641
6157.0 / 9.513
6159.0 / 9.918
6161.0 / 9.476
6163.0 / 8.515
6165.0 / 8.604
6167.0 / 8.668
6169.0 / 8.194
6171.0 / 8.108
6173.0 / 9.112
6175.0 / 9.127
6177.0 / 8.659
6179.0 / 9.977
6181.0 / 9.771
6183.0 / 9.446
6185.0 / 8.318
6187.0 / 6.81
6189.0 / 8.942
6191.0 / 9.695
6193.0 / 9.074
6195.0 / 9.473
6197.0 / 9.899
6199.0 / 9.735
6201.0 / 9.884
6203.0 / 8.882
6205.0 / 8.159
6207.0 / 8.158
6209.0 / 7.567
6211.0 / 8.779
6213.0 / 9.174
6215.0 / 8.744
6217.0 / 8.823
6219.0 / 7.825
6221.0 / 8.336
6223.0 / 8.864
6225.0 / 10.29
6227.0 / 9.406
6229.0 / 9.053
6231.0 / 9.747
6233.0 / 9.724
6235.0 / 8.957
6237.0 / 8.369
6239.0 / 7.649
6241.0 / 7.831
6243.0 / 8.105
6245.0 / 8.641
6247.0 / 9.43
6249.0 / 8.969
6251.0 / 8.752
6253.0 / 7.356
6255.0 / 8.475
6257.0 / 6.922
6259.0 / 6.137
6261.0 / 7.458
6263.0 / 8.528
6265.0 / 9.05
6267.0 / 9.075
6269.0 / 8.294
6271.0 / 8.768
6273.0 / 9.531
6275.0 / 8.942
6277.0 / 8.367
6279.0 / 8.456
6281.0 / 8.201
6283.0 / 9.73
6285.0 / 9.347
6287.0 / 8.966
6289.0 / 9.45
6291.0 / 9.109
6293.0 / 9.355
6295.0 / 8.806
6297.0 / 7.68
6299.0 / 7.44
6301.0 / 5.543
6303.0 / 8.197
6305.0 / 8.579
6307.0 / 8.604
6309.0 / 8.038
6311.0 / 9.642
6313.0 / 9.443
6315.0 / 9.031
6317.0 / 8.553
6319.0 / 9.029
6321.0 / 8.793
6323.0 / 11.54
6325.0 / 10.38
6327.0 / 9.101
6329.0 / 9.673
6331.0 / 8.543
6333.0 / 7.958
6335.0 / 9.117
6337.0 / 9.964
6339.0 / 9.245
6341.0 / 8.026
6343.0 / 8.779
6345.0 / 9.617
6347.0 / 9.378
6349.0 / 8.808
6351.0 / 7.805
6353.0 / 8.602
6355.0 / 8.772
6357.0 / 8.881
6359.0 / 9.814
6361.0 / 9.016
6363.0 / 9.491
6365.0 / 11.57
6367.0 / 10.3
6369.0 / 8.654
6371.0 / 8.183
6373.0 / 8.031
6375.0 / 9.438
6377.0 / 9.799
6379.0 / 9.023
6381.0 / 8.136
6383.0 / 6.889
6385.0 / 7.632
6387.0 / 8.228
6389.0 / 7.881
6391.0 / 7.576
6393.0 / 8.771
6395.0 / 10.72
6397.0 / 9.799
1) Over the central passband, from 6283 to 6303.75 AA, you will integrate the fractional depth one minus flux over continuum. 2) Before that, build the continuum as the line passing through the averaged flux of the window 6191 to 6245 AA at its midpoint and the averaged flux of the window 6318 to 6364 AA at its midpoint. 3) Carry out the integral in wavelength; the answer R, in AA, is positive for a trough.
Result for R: 1.3 AA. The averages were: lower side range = 8.88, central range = 8.46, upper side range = 9.14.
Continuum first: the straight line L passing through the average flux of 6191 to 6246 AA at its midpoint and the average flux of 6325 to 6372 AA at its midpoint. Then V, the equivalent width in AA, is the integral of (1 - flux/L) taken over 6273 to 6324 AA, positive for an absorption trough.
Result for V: 1.5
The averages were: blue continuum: 8.87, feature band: 8.77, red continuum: 9.13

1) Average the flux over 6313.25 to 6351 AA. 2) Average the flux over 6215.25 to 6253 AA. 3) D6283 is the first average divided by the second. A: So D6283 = 1.04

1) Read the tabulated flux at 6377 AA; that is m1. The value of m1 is 9.799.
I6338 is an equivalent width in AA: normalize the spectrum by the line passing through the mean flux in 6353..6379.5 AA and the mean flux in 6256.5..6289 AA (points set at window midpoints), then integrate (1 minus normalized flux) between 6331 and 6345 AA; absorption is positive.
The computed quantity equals 0.3 AA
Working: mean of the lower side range 8.54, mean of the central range 8.88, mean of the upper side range 9.28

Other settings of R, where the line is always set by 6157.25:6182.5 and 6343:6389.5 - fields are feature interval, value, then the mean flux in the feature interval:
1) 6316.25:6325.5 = -0.8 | 9.65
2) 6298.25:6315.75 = 1.3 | 8.28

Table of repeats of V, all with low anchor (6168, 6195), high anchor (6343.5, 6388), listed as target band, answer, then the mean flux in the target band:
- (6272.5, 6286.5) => 0.0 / 8.92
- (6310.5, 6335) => -1.1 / 9.29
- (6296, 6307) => 1.6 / 7.59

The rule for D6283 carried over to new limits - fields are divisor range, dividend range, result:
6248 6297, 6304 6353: 1.06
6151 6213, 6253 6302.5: 0.93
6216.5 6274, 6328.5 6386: 1.04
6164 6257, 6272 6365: 1.01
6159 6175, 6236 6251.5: 0.96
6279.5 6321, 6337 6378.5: 1.06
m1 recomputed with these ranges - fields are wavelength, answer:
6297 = 7.68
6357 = 8.881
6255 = 8.475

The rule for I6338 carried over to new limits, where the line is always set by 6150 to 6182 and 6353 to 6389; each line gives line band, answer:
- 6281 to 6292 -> -0.33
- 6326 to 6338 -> -0.19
